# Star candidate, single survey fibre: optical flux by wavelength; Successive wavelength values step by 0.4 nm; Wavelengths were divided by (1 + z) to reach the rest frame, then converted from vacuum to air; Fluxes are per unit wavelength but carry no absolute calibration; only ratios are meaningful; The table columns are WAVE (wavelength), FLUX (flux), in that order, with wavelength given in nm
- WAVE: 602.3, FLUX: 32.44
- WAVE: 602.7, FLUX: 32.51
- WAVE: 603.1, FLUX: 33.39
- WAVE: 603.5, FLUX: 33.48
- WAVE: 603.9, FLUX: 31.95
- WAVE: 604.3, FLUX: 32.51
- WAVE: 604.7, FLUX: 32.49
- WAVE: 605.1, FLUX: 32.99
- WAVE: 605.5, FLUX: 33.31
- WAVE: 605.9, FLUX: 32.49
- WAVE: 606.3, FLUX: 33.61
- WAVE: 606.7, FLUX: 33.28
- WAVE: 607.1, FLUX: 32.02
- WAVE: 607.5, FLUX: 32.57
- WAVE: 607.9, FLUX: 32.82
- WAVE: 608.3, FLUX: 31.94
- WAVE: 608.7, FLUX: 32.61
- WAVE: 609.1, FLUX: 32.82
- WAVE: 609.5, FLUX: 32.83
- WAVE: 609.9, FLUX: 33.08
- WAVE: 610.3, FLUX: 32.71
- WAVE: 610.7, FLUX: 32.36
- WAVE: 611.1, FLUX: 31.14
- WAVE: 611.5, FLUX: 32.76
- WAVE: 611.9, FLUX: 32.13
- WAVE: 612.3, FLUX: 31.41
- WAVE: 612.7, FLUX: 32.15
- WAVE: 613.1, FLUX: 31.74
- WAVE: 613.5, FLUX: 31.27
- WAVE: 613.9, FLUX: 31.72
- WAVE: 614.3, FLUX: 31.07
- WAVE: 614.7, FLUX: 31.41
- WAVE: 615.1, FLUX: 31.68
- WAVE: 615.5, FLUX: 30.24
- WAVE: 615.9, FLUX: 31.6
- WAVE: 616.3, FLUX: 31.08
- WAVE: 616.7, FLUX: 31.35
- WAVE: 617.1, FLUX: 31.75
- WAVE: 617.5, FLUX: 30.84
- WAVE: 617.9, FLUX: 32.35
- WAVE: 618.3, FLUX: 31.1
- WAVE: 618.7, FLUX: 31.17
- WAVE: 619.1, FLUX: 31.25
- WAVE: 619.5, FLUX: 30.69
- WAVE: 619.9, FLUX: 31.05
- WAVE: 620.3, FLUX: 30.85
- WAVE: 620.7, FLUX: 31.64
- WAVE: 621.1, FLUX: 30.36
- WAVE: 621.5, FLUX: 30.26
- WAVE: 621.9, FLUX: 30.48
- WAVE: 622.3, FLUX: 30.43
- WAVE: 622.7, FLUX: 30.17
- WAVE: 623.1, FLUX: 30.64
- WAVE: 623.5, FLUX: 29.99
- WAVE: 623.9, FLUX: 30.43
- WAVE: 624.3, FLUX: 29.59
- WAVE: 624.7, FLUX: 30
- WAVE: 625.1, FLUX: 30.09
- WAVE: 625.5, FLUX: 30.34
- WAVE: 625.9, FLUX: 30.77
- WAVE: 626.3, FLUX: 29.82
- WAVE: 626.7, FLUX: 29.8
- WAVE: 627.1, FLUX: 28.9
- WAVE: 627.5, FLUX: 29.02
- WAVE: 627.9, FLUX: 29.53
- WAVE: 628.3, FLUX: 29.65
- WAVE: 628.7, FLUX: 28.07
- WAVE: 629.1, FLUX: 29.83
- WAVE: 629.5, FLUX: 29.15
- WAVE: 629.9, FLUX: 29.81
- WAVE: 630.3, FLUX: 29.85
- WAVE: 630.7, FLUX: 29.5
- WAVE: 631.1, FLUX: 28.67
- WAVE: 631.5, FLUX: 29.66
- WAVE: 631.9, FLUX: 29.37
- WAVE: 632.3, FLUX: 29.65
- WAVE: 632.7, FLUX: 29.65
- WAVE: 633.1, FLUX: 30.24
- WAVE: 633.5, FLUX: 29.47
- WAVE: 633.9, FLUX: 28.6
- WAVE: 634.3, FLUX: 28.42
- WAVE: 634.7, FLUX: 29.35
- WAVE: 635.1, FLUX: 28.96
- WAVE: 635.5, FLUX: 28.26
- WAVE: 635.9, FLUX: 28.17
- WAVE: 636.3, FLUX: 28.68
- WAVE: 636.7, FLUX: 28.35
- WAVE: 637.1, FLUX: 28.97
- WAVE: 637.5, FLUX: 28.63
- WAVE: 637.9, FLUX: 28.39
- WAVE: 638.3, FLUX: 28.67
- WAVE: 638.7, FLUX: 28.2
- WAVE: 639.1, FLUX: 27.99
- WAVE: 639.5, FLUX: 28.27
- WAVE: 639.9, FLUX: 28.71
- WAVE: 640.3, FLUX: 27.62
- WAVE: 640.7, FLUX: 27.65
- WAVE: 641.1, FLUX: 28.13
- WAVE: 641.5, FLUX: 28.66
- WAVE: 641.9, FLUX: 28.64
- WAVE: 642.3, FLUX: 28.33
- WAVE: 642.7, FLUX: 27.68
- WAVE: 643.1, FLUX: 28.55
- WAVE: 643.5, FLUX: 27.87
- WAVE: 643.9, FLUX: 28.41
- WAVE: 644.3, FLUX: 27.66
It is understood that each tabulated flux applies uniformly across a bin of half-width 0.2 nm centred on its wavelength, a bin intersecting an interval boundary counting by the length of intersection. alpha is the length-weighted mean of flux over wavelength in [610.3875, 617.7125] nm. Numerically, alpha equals 31.6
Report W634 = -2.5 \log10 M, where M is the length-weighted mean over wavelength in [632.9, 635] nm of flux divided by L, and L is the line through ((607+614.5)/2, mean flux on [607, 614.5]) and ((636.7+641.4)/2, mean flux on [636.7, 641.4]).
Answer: -0.01 mag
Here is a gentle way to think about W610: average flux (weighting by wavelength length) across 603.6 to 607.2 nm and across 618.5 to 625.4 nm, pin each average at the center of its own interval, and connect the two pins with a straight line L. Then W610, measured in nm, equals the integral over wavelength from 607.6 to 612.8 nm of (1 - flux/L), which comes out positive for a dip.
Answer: -0.04 nm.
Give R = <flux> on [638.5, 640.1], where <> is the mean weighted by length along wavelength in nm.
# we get 28.3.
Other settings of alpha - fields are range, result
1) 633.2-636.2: 28.8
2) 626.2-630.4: 29.4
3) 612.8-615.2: 31.5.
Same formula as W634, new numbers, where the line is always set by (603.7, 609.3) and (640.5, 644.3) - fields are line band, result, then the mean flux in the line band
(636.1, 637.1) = 0.01 mag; 28.6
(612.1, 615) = 0.01 mag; 31.5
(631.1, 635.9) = 0.00 mag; 29.2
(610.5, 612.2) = 0.00 mag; 32.1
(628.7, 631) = 0.01 mag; 29.5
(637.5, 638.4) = 0.01 mag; 28.5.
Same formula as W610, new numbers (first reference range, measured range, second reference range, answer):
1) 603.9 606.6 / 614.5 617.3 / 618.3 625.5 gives 0.006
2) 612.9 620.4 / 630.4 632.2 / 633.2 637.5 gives -0.003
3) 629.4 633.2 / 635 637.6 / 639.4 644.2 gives 0.031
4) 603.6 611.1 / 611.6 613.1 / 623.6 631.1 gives -0.001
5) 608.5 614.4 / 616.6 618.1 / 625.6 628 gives -0.019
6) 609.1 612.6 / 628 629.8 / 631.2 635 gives 0.041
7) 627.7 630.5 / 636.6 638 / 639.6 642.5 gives 0.000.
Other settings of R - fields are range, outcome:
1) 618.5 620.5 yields 31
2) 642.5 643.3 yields 28.1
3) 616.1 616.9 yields 31.2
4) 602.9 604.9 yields 32.8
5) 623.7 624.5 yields 30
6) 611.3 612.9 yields 32.1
